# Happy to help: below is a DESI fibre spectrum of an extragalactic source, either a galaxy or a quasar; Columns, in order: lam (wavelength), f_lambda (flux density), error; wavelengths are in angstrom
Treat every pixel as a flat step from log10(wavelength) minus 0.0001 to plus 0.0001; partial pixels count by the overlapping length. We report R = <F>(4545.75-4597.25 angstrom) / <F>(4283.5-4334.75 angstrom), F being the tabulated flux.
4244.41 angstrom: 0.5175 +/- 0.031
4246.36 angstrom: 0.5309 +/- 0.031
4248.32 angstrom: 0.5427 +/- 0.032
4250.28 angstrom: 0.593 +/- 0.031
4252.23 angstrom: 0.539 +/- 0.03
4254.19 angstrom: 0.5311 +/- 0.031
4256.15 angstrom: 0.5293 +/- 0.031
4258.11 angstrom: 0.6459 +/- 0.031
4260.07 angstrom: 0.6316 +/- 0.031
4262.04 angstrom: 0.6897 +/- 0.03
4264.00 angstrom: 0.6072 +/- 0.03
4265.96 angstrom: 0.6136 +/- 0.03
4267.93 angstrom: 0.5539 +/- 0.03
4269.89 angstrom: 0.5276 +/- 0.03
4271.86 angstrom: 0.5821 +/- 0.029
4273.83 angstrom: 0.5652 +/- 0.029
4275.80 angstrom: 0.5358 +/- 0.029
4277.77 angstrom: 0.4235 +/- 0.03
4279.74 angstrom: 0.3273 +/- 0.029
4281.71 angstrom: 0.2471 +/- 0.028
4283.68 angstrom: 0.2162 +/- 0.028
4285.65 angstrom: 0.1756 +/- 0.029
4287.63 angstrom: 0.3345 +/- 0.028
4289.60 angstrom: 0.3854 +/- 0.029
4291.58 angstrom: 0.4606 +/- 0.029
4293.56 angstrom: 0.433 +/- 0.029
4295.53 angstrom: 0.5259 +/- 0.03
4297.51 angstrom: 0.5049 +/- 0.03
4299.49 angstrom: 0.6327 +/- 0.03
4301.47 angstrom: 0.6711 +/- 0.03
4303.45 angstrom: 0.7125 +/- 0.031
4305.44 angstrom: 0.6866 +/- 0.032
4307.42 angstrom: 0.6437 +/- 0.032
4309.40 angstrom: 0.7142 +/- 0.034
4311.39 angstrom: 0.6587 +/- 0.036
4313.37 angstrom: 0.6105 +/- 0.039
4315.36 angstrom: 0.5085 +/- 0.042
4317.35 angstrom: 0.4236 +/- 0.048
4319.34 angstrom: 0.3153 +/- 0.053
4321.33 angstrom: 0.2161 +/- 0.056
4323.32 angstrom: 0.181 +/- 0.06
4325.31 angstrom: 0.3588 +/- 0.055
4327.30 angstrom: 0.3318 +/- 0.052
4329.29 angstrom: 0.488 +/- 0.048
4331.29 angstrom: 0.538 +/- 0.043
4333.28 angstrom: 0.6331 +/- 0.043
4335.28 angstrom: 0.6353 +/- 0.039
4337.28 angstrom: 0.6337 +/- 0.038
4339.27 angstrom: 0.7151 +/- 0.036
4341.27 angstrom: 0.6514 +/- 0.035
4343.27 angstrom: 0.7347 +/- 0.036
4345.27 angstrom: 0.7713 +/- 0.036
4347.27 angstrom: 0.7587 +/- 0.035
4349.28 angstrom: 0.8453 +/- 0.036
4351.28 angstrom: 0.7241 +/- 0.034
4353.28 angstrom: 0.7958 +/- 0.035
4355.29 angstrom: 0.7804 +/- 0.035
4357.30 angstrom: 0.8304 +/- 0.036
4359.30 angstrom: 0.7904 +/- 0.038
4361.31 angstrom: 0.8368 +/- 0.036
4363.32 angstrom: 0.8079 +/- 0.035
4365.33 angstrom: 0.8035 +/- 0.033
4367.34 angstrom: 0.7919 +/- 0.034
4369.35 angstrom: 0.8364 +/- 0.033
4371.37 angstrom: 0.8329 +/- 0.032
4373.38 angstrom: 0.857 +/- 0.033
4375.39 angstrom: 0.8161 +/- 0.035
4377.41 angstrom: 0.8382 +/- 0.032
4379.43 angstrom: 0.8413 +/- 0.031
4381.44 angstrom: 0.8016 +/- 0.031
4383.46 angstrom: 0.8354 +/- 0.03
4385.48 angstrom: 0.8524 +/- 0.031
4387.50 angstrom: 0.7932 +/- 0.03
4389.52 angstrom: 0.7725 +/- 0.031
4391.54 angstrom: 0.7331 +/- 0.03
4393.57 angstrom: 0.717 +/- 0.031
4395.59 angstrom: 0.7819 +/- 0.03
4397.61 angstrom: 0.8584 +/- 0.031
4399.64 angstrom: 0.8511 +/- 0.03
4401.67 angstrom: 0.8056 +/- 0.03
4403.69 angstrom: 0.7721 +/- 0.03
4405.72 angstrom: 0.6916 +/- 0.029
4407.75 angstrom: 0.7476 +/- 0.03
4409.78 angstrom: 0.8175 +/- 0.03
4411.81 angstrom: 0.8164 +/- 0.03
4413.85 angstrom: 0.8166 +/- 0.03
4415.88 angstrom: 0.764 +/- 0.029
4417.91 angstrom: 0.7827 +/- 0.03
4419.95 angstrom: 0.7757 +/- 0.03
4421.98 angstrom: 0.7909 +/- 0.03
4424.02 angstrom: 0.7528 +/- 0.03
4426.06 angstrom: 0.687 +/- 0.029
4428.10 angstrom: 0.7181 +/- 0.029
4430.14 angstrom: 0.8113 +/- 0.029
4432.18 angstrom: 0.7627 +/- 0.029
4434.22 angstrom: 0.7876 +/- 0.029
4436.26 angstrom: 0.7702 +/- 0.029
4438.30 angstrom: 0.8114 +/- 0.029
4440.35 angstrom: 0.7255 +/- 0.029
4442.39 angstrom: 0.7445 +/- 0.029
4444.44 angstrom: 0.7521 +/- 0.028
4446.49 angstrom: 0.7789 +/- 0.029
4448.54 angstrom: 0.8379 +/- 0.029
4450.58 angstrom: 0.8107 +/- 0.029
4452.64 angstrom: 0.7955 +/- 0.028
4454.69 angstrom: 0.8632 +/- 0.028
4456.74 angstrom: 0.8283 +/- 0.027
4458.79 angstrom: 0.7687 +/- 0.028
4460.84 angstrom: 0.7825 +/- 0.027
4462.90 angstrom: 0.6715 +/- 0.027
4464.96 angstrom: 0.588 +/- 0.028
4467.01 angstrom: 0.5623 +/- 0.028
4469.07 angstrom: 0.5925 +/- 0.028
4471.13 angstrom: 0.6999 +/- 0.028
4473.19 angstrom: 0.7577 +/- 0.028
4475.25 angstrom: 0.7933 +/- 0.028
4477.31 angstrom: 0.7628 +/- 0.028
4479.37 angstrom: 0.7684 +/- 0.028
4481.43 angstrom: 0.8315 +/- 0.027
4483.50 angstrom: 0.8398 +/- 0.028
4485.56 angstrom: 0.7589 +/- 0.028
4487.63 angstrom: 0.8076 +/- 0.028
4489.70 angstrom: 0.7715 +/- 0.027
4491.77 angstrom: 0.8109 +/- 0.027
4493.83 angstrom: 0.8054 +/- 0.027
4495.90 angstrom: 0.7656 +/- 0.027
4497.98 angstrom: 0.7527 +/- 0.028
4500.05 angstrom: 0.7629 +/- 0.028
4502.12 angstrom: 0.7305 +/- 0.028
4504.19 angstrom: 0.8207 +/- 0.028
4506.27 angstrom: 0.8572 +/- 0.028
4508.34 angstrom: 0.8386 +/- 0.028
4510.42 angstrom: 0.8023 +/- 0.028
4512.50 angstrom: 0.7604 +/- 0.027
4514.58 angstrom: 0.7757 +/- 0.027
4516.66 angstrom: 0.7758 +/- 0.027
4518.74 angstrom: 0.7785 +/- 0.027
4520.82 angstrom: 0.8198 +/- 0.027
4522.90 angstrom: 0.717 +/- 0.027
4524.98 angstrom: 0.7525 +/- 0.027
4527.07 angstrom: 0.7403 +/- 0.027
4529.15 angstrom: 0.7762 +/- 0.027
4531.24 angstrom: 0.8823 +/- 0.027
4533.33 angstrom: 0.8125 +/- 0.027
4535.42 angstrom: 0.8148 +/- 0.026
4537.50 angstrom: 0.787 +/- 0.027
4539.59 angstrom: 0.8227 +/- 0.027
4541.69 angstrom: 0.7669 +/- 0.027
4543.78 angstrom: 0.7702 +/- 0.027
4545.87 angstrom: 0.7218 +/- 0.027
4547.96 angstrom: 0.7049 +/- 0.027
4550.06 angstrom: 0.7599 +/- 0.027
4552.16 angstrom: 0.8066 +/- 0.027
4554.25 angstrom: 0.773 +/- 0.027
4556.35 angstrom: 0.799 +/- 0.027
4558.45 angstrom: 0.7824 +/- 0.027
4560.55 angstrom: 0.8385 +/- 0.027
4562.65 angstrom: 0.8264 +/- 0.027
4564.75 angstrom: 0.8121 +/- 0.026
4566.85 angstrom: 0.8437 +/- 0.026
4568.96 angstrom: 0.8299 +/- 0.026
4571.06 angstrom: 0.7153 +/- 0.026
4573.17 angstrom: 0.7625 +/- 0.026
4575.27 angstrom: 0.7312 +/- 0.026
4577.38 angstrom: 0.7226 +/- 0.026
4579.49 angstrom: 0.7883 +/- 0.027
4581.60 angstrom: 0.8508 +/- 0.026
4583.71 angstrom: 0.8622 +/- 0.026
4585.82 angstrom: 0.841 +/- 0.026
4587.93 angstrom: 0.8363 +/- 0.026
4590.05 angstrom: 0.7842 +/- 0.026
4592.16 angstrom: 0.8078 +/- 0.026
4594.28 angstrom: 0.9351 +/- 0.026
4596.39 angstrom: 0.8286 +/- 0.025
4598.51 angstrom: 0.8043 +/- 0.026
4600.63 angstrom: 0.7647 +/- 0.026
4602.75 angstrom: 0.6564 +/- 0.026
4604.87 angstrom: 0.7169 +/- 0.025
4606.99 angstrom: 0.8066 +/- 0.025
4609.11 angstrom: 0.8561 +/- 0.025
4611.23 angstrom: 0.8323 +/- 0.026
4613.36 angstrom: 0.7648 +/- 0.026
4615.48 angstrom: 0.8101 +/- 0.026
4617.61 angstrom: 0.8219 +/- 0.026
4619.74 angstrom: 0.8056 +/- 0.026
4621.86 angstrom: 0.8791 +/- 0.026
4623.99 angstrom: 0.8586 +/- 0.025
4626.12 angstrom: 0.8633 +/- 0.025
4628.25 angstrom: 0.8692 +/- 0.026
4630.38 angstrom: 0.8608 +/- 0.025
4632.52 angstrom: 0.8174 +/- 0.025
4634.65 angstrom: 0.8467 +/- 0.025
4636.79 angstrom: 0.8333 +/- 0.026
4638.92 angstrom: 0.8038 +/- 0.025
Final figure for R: 1.66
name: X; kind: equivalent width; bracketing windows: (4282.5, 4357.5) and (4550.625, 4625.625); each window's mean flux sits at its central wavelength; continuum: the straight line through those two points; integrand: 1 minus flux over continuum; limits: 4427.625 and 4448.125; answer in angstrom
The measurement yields -3.2 angstrom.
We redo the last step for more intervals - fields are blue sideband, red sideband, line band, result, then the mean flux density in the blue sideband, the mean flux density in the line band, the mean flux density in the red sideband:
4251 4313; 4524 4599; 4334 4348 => -2.7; 0.527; 0.698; 0.797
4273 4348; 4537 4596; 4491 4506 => -1.3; 0.509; 0.782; 0.796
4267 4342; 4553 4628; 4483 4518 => -4.0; 0.493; 0.789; 0.807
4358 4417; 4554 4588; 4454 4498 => 2.7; 0.803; 0.753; 0.801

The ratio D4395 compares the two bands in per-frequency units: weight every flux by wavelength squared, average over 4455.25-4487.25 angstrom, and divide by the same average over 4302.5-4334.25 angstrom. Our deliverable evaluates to 1.6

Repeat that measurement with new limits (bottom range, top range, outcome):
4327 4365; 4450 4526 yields 1.15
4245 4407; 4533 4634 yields 1.43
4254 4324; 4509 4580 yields 1.75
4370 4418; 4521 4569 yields 1.05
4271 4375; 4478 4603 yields 1.48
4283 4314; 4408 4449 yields 1.56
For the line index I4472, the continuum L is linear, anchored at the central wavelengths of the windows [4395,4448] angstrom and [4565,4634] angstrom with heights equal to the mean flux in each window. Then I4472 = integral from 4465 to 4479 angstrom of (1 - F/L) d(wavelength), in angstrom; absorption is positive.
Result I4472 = 1.70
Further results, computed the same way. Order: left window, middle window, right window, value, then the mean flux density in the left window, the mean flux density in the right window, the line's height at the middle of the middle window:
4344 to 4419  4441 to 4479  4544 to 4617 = 2.5 angstrom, 0.799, 0.793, 0.797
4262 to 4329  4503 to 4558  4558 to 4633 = -3.5 angstrom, 0.479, 0.811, 0.739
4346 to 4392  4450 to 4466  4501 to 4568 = 0.7 angstrom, 0.808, 0.79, 0.798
